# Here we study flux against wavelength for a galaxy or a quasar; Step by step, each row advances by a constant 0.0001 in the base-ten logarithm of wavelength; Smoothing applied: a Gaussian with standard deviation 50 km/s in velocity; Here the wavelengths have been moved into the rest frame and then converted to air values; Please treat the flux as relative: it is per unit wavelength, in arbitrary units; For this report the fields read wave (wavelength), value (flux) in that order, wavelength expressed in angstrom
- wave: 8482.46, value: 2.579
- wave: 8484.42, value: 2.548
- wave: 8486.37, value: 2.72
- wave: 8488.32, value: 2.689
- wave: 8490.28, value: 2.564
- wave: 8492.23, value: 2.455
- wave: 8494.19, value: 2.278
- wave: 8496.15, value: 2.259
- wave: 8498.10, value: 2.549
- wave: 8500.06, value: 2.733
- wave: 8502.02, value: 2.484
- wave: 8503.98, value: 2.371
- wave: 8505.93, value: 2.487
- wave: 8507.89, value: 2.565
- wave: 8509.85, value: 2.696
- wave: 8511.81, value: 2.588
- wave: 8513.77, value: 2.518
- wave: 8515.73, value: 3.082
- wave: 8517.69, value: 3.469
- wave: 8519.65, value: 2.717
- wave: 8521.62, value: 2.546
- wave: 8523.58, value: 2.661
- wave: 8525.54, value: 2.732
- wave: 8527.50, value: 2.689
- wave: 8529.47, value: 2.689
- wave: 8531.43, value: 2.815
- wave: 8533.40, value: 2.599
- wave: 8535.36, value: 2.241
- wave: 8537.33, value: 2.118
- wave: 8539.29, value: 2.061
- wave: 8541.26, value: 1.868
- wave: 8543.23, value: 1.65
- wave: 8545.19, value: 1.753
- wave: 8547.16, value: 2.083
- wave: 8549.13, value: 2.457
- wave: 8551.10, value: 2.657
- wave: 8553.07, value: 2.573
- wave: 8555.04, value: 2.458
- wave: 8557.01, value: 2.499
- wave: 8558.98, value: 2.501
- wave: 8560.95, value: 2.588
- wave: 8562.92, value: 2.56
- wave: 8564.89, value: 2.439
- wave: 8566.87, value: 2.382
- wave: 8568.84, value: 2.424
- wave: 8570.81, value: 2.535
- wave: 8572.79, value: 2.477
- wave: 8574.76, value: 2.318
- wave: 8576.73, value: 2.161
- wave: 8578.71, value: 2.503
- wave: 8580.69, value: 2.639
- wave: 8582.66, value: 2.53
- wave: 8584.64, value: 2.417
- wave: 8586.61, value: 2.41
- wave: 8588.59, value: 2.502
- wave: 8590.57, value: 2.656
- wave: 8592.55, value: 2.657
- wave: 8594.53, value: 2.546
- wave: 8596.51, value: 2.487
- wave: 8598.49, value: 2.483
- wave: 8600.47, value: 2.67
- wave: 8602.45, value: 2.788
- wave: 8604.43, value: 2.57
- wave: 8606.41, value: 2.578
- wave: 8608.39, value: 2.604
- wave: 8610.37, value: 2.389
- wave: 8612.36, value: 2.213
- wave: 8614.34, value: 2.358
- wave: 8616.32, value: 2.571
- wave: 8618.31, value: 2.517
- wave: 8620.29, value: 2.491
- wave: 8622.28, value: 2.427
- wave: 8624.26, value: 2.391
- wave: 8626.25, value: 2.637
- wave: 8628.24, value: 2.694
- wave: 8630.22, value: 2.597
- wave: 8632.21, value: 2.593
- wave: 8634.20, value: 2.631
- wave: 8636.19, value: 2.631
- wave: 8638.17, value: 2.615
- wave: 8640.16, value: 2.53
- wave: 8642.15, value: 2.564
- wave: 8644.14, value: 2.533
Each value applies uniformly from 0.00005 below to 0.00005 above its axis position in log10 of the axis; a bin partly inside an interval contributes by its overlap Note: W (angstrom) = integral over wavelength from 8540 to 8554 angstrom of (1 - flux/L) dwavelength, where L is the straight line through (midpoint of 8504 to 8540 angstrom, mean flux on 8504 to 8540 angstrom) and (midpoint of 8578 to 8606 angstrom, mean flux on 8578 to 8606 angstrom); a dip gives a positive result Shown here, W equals 2.5 angstrom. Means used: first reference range 2.62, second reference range 2.56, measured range 2.14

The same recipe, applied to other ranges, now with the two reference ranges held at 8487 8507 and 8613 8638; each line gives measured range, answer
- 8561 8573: 0.20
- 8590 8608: -0.50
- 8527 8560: 2.36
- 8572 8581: 0.43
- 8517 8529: -1.34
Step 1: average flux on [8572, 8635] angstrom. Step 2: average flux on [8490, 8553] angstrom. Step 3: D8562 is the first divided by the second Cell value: 1.0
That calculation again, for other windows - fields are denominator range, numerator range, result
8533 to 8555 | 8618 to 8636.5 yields 1.17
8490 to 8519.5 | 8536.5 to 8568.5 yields 0.88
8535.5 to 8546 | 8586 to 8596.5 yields 1.33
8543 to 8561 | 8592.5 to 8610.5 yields 1.11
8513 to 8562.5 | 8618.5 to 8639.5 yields 1.04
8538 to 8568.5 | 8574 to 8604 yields 1.09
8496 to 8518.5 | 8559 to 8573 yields 0.94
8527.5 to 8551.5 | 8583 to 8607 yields 1.14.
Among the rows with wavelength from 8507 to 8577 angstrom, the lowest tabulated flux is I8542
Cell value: 1.65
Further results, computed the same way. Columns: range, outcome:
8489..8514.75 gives 2.259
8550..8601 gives 2.161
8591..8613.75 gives 2.213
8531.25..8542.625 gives 1.868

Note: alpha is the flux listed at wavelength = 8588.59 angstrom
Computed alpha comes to 2.502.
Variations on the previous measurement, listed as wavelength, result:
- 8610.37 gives 2.389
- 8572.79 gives 2.477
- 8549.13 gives 2.457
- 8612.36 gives 2.213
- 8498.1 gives 2.549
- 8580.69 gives 2.639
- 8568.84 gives 2.424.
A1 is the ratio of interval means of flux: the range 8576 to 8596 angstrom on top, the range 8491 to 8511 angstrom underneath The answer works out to 1.01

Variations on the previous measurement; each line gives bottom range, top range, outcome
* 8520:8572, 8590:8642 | 1.06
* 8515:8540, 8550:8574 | 0.95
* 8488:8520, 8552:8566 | 0.96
